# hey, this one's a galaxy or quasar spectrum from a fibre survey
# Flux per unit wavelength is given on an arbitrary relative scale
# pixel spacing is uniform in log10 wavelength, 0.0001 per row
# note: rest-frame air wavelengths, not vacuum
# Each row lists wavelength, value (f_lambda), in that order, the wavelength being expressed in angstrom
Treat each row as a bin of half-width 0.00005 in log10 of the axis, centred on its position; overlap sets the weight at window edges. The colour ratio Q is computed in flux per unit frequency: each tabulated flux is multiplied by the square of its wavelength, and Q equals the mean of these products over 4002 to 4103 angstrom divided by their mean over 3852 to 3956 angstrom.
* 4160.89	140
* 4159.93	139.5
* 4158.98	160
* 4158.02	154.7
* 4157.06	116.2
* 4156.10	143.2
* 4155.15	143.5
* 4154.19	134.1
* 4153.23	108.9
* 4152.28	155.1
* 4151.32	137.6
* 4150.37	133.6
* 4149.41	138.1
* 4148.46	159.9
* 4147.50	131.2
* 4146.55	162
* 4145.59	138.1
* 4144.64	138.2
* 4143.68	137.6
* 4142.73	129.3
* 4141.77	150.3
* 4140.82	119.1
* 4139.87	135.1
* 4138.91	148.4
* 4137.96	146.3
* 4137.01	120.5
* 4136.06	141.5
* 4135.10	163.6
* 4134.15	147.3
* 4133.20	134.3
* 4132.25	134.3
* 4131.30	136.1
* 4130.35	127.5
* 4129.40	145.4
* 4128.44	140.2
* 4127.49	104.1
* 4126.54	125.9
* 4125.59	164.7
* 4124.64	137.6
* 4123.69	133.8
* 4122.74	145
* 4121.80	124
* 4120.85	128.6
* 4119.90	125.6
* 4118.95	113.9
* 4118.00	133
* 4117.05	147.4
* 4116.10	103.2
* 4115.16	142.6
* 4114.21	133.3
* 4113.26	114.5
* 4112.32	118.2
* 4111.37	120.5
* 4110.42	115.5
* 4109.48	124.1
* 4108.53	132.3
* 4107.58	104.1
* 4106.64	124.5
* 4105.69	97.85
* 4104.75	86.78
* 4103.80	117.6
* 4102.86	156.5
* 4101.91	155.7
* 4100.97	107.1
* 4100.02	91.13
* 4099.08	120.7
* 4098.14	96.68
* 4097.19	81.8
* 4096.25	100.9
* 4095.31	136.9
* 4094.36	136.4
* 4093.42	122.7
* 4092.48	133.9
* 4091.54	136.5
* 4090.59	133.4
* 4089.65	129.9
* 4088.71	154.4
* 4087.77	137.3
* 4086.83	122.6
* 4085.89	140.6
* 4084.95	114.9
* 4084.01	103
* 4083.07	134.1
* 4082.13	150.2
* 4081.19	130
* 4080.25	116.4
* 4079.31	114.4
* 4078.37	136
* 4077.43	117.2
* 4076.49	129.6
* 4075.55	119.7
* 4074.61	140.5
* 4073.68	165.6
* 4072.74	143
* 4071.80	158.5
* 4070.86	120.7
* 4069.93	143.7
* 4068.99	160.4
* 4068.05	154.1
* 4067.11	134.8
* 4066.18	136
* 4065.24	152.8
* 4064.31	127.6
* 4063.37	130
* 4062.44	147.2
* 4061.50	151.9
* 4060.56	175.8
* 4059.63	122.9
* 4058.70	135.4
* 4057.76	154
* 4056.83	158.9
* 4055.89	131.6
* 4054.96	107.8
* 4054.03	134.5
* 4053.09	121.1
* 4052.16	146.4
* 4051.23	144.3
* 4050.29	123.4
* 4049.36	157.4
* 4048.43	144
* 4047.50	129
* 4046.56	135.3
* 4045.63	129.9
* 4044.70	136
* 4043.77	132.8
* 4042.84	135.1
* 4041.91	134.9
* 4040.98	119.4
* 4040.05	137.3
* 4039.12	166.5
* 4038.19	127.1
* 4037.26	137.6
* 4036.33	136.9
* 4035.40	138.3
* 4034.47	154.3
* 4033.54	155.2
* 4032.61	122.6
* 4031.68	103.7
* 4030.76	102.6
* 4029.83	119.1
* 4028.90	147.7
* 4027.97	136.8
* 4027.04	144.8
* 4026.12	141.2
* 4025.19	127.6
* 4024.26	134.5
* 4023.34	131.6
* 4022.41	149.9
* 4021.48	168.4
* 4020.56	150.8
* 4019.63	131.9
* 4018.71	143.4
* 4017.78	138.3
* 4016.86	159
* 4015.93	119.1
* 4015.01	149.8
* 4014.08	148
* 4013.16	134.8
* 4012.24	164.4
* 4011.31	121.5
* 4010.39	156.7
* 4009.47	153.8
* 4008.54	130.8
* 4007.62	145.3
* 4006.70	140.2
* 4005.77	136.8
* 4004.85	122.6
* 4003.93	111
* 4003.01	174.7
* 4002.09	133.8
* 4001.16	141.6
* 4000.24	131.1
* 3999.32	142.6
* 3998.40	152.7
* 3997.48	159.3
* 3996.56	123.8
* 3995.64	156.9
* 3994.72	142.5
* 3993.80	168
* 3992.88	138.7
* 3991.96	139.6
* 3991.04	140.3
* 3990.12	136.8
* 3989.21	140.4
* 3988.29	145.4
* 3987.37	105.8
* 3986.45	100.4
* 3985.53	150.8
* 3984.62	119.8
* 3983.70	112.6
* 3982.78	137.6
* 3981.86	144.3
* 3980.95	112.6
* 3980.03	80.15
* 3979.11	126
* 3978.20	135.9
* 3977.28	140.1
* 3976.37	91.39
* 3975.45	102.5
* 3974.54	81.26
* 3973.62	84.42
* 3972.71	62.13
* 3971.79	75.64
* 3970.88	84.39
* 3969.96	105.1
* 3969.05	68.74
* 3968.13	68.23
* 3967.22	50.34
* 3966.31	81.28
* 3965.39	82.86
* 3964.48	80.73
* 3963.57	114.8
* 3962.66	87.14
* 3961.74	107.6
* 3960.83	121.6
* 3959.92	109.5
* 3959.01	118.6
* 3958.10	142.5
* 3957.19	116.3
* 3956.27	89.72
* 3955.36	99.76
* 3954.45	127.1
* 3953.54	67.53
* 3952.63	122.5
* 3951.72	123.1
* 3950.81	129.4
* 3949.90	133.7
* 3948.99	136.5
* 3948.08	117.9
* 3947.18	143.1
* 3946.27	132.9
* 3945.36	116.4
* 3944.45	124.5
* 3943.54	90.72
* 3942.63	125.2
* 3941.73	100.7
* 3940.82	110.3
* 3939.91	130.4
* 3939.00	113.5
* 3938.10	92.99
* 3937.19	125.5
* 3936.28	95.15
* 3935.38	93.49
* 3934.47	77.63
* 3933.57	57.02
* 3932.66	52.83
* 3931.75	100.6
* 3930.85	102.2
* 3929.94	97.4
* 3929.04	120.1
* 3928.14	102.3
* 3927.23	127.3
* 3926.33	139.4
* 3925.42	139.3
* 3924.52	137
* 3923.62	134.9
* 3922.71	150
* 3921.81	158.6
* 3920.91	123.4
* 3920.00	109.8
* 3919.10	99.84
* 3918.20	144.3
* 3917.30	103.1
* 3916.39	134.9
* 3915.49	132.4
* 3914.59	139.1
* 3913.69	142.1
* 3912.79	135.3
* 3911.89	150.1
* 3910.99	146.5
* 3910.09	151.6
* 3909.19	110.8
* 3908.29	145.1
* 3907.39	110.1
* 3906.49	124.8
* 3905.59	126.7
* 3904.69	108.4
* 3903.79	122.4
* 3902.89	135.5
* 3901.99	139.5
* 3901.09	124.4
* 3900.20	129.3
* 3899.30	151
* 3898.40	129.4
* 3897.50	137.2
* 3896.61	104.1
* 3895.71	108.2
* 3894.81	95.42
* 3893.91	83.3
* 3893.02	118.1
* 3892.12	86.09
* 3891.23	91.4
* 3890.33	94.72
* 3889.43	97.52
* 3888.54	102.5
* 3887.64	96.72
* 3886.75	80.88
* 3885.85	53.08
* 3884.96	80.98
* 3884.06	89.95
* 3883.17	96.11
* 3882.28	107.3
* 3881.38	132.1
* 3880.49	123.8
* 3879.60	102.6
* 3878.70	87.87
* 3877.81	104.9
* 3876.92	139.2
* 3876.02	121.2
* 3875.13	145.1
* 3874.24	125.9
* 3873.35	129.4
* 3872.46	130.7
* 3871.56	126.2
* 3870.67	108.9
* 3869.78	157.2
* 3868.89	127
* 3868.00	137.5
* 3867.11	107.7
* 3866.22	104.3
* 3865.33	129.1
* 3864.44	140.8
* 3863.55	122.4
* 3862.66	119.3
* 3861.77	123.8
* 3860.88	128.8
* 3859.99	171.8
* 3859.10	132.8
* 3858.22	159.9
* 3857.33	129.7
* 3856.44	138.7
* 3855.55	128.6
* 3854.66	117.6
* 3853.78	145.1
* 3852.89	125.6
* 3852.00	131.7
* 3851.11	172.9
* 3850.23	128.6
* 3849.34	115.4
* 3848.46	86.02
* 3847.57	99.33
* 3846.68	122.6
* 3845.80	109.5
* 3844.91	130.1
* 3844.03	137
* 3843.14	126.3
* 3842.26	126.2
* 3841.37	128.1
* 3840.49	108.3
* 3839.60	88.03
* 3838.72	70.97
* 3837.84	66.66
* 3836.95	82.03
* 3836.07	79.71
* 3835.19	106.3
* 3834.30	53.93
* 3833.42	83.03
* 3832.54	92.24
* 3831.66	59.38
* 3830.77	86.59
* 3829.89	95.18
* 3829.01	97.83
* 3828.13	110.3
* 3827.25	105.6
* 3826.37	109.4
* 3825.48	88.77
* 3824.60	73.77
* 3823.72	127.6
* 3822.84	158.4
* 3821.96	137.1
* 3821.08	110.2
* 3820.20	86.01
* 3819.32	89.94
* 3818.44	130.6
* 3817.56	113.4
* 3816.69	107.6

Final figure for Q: 1.2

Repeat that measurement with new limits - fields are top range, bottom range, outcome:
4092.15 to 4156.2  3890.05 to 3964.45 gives 1.22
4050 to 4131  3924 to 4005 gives 1.21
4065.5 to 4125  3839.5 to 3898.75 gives 1.21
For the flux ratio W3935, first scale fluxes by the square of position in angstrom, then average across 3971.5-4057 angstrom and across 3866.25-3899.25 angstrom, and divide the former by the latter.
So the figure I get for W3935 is 1.3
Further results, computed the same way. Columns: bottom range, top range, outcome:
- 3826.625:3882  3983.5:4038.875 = 1.29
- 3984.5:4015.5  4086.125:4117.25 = 0.92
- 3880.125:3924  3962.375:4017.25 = 1.09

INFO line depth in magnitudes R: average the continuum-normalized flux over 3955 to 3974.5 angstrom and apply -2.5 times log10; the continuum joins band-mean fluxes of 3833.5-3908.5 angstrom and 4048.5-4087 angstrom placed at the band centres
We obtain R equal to 0.33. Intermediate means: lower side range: 116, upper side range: 137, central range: 92.6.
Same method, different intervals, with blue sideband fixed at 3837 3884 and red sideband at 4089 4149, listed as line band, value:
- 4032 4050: -0.09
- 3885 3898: 0.27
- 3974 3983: 0.10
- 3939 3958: 0.07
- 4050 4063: -0.10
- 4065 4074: -0.15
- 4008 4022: -0.15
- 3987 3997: -0.12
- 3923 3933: 0.08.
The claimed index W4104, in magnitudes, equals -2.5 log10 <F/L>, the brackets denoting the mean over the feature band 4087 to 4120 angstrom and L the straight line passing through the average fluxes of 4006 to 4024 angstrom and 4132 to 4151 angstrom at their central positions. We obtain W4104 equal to 0.16 mag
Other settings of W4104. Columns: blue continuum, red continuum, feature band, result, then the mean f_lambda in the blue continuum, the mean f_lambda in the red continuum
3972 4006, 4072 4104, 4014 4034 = -0.08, 127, 128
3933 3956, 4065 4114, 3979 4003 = -0.16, 111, 127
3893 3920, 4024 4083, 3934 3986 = 0.21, 126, 137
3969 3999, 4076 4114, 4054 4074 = -0.17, 121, 122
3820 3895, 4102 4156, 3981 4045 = -0.12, 112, 133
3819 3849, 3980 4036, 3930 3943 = 0.24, 101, 138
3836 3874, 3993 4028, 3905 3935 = 0.08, 123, 143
